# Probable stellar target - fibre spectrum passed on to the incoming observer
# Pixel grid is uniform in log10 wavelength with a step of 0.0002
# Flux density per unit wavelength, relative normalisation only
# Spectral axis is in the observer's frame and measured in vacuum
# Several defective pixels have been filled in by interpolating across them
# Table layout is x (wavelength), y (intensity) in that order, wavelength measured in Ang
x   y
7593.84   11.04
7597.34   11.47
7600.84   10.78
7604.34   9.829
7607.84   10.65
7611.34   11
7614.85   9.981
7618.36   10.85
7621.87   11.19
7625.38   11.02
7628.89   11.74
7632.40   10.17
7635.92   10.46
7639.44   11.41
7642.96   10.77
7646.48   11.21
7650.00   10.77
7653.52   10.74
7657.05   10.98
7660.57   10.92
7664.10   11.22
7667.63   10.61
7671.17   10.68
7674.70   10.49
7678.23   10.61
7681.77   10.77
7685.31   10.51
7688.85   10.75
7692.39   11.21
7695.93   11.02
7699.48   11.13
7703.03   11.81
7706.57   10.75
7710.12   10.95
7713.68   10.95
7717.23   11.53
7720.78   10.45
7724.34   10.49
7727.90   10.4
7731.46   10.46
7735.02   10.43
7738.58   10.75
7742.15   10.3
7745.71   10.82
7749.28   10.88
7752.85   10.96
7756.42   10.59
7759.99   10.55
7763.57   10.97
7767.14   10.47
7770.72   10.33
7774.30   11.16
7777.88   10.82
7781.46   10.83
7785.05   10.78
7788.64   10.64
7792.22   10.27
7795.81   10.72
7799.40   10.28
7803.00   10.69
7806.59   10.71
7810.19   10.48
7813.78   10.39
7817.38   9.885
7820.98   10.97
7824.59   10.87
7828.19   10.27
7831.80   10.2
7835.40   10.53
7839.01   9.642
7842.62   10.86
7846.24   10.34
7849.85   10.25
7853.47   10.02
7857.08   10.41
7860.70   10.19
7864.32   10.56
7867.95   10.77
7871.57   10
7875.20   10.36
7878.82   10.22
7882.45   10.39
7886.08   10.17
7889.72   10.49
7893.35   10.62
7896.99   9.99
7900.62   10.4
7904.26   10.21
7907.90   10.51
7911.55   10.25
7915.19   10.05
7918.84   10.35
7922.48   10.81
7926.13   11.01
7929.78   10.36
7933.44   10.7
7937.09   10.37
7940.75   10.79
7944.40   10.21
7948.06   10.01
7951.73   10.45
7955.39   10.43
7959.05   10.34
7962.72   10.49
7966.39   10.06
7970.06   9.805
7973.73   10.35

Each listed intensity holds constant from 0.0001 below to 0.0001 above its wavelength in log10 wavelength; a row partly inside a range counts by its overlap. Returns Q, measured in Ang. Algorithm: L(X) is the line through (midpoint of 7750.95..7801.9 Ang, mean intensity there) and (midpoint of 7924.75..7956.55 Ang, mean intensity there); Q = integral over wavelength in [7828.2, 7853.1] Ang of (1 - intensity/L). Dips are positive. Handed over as 0.7 Ang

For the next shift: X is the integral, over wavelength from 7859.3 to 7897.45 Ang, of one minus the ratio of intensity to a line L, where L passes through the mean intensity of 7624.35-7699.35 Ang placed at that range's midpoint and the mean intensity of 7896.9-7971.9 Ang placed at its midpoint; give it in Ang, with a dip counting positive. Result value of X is 0.42 Ang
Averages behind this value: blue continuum 10.9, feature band 10.4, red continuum 10.4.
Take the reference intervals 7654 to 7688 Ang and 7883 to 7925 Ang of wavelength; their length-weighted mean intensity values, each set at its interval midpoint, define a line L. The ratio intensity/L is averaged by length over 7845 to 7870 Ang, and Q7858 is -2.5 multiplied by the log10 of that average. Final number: 0.01 mag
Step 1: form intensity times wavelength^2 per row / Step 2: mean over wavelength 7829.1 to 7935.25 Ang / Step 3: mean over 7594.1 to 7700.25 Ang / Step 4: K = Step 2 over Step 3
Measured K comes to 1.02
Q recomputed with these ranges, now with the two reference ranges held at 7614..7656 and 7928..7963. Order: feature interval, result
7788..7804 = 0.2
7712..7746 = 0.3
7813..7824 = 0.1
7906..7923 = 0.2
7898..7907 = 0.2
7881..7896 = 0.1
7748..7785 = -0.3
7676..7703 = -0.3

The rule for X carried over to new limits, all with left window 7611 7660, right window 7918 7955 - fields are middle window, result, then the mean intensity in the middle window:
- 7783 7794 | 0.12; 10.6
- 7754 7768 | 0.07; 10.7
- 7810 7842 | 0.81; 10.4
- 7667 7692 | 0.36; 10.7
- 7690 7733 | -0.58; 10.9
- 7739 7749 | 0.10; 10.6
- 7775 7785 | -0.14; 10.9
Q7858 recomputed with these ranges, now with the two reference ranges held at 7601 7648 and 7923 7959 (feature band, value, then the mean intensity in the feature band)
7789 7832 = 0.012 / 10.5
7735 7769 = -0.002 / 10.7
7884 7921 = 0.022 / 10.3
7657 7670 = -0.016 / 10.9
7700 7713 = -0.043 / 11.1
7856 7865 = 0.021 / 10.4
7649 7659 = -0.008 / 10.8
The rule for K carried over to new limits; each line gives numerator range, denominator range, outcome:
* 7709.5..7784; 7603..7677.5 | 1.02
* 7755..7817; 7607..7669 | 1.01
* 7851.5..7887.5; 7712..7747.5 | 1.00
